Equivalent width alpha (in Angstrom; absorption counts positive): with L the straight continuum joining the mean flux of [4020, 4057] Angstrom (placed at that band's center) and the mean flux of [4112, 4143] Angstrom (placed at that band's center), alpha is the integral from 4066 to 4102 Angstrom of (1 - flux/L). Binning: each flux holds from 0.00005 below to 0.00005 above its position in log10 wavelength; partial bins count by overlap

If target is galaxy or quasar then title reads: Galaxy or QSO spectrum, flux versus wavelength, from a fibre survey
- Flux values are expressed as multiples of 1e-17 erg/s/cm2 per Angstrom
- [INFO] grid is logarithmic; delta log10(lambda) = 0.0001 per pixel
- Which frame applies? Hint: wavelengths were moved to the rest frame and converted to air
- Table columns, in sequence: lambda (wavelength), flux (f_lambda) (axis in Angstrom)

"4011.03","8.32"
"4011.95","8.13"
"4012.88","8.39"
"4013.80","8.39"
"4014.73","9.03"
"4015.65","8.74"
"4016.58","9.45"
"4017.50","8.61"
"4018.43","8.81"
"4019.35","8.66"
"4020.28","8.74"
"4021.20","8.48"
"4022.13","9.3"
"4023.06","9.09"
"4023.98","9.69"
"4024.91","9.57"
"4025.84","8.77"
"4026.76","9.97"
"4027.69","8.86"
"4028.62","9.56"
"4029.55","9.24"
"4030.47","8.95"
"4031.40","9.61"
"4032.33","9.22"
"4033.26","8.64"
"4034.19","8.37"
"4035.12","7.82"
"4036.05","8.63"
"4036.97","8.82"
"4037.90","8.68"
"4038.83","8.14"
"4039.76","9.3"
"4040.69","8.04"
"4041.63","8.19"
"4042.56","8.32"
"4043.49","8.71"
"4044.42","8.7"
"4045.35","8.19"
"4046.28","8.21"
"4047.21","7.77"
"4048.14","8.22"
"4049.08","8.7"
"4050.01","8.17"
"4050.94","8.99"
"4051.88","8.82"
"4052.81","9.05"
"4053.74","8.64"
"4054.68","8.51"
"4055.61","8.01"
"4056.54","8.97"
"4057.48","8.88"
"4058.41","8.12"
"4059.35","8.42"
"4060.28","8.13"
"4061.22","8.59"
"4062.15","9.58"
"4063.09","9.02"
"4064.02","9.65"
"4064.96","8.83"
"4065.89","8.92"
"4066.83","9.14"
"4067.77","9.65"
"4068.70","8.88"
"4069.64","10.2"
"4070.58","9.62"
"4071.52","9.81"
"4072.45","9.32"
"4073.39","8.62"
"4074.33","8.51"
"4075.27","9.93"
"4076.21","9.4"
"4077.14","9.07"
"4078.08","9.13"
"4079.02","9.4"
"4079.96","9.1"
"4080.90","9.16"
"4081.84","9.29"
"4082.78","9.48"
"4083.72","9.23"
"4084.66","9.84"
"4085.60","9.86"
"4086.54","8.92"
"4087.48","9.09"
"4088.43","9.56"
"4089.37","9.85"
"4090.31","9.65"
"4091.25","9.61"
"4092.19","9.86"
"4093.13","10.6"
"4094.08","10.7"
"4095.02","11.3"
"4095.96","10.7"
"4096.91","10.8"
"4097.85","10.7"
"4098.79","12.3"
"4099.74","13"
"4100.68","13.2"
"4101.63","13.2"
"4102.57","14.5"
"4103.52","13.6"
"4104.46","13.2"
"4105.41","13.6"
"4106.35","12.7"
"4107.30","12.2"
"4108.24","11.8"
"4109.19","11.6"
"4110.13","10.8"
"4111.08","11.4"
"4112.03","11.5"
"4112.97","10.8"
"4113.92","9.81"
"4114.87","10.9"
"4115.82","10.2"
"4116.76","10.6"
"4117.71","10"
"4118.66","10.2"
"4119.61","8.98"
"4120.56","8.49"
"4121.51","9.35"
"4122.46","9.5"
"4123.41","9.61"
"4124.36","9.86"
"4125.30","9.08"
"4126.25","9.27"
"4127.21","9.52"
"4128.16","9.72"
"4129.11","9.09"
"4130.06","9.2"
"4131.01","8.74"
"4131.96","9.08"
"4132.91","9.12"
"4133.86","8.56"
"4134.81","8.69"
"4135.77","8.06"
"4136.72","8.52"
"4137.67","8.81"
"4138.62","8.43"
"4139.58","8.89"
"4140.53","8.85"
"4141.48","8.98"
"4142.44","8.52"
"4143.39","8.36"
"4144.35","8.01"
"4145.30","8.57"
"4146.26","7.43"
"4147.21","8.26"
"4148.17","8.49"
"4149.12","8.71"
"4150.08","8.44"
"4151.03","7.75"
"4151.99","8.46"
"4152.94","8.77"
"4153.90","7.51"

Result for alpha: -3.7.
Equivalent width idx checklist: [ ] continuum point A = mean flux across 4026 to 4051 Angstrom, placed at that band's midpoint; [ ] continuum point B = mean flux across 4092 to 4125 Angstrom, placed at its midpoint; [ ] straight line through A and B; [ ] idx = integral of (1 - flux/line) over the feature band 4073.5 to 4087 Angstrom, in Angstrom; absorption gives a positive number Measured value 1.2 Angstrom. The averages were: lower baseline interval 8.67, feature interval 9.29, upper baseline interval 11.2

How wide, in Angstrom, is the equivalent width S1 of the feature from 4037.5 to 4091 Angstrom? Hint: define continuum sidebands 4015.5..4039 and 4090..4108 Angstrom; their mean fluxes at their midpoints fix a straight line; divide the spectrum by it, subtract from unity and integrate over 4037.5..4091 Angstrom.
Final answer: 7.68 Angstrom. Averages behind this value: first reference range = 8.95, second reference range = 11.9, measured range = 8.95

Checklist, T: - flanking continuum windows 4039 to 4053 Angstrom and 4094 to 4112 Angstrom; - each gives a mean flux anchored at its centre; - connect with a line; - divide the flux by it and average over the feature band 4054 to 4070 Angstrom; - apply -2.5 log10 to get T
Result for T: 0.073 mag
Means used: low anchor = 8.47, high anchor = 12.2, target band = 8.9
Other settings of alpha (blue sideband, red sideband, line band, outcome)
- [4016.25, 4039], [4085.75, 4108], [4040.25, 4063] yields 3.0 Angstrom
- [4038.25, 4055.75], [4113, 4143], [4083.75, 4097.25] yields -1.7 Angstrom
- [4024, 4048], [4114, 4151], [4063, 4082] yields -0.9 Angstrom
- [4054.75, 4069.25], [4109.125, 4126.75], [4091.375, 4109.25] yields -4.3 Angstrom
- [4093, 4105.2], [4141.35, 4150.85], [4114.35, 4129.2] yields 1.0 Angstrom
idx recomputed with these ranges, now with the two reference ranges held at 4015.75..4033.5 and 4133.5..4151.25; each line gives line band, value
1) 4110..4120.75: -2.17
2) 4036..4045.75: 0.55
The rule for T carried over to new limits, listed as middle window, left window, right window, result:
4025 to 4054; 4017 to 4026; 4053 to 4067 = 0.02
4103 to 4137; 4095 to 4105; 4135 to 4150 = 0.04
